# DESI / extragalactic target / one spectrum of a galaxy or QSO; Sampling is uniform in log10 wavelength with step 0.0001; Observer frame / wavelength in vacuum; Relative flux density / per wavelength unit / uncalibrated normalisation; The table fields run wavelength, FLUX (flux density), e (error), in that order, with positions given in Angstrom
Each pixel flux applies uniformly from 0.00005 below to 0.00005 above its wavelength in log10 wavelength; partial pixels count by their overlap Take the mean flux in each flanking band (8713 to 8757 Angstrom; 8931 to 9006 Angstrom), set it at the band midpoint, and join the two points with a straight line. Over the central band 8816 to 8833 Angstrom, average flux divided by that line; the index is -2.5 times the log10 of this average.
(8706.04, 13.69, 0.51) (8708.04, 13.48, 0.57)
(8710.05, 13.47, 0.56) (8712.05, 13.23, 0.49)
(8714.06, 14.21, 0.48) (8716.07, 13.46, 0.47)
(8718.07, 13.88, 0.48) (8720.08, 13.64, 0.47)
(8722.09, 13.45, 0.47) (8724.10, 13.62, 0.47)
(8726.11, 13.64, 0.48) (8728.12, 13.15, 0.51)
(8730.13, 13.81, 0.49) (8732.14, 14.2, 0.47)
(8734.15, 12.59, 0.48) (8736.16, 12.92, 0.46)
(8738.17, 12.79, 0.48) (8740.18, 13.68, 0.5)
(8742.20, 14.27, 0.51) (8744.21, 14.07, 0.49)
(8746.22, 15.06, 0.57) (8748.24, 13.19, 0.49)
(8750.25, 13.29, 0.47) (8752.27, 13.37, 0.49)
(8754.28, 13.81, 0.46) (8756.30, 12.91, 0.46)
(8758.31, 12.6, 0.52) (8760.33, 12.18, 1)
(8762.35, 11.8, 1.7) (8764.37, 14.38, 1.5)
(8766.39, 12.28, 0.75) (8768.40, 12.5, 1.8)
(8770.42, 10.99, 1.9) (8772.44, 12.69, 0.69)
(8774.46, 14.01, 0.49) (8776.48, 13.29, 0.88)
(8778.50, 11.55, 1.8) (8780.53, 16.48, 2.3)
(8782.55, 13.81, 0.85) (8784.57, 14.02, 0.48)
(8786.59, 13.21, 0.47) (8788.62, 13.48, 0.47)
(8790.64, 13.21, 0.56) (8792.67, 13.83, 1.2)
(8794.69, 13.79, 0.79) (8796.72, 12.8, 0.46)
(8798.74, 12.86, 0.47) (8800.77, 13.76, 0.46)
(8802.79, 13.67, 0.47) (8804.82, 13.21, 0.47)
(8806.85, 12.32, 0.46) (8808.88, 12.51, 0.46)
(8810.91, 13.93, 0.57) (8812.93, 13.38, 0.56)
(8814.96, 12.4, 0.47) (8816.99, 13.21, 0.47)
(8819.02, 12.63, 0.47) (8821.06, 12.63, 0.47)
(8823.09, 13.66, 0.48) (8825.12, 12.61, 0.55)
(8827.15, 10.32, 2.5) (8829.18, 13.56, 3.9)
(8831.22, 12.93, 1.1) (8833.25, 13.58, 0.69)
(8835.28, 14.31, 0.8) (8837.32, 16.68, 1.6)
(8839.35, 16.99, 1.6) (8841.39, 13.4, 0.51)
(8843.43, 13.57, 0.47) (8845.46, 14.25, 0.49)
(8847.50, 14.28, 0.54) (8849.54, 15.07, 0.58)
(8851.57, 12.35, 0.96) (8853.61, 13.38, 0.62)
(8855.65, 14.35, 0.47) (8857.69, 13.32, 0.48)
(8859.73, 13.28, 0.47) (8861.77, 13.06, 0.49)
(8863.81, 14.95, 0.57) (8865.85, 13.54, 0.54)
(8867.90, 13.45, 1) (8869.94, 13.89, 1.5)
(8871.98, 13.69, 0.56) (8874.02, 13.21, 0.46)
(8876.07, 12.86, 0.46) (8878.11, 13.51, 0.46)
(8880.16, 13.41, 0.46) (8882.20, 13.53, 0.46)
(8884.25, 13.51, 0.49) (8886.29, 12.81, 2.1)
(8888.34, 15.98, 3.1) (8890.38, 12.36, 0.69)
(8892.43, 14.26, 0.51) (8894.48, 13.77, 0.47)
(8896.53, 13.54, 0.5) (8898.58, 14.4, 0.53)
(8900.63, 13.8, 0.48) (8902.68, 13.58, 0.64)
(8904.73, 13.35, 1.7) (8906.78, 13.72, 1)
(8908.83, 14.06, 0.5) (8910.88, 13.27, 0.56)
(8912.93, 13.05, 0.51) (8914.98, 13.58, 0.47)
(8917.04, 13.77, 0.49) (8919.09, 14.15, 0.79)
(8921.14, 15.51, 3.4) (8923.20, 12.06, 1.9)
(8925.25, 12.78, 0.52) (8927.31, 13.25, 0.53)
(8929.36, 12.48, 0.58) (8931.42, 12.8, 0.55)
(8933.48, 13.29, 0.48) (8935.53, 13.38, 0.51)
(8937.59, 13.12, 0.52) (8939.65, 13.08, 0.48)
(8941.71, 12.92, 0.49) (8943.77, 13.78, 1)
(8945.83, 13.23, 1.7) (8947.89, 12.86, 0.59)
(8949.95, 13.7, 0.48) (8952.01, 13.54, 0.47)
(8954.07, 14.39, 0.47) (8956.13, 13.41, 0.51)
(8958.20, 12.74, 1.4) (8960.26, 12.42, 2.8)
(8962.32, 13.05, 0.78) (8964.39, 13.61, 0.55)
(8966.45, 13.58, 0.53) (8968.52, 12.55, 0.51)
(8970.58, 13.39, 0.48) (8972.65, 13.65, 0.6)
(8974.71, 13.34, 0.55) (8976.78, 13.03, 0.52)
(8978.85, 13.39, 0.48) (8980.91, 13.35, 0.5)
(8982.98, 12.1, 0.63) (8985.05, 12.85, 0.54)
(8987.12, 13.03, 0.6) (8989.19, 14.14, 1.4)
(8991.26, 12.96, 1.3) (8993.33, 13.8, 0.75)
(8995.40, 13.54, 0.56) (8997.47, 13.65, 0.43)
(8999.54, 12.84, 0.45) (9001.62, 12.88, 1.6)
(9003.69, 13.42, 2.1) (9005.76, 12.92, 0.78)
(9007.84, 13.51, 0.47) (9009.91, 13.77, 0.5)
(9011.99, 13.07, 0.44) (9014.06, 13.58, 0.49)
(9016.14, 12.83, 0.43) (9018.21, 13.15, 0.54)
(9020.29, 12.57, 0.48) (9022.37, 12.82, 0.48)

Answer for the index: 0.060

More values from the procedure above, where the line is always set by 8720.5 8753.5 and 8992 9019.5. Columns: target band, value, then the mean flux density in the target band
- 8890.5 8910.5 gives -0.027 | 13.7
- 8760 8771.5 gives 0.098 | 12.4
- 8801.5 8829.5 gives 0.053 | 12.9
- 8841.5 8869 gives -0.024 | 13.7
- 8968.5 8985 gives 0.017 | 13.1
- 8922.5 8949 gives 0.029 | 13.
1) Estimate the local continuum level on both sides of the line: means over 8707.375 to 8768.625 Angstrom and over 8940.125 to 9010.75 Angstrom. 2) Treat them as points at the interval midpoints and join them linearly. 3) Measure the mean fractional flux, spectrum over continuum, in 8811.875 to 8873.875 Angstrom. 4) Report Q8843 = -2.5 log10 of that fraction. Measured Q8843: -0.02 mag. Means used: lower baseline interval 13.4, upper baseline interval 13.3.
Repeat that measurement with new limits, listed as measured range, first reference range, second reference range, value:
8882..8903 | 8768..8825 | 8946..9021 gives -0.05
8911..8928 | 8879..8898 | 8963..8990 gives 0.00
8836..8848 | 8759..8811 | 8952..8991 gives -0.13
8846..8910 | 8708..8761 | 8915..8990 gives -0.03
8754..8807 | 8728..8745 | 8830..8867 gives 0.05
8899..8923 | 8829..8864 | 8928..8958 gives -0.02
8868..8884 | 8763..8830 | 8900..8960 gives -0.01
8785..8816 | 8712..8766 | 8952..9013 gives 0.01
